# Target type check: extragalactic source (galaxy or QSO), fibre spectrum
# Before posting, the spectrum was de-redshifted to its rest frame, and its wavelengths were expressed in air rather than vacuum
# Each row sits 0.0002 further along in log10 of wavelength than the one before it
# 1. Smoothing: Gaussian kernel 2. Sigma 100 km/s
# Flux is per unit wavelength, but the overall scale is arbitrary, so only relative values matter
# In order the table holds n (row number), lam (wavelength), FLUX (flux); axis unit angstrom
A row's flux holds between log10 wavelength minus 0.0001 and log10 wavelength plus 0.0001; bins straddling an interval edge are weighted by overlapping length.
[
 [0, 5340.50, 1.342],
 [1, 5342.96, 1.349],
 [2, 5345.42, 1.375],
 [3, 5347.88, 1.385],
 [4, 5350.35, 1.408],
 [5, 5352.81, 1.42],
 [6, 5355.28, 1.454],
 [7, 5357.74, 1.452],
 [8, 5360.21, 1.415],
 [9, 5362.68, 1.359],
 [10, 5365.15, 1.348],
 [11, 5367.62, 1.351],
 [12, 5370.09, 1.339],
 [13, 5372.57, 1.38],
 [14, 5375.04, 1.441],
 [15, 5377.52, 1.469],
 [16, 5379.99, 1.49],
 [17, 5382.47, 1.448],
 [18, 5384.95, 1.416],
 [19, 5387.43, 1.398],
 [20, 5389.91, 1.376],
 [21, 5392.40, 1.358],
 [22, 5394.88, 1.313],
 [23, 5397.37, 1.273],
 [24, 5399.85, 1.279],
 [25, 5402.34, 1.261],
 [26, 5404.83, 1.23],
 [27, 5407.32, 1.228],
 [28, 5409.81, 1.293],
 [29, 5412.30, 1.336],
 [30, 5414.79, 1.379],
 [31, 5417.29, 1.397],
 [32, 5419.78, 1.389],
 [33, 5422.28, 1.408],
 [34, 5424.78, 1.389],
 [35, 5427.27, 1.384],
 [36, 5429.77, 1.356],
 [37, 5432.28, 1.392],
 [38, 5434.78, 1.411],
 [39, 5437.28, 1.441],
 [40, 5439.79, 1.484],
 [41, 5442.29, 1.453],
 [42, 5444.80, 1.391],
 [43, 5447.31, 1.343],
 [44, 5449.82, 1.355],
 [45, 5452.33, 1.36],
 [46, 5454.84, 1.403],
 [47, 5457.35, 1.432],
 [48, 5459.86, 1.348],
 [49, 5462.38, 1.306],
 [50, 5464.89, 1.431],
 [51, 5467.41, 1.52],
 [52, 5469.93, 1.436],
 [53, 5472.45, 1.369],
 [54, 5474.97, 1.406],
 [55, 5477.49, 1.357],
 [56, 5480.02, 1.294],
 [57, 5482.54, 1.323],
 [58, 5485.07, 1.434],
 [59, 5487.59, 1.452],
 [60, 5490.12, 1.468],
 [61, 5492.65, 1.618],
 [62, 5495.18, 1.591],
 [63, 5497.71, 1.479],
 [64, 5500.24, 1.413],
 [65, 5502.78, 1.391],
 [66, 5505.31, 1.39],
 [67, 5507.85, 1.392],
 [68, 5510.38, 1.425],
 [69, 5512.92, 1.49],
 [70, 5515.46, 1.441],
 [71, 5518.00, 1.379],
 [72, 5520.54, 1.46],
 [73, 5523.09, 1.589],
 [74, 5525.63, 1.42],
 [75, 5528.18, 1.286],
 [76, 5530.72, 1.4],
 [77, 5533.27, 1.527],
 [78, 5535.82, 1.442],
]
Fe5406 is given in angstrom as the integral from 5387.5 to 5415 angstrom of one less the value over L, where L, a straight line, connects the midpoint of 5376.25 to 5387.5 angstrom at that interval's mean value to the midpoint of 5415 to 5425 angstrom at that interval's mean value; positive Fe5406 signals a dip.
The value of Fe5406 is 2.3 angstrom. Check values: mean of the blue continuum 1.45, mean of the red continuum 1.39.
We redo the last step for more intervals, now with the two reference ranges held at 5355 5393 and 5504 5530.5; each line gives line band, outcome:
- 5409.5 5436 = 0.64 angstrom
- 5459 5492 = 0.46 angstrom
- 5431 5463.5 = 0.51 angstrom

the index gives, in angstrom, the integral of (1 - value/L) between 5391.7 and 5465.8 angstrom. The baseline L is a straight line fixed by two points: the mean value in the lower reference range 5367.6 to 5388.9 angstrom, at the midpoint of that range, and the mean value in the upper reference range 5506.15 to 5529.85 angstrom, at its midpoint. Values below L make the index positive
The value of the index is 3.2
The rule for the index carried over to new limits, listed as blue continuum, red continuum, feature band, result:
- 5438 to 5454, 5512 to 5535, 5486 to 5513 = -0.64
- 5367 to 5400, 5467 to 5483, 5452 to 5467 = -0.07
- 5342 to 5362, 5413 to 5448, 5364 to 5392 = 0.02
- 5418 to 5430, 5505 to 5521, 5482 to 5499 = -0.85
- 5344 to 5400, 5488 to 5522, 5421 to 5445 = 0.16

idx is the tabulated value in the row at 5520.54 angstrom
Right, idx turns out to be 1.46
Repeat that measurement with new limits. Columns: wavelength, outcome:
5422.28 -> 1.408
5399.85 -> 1.279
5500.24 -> 1.413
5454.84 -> 1.403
